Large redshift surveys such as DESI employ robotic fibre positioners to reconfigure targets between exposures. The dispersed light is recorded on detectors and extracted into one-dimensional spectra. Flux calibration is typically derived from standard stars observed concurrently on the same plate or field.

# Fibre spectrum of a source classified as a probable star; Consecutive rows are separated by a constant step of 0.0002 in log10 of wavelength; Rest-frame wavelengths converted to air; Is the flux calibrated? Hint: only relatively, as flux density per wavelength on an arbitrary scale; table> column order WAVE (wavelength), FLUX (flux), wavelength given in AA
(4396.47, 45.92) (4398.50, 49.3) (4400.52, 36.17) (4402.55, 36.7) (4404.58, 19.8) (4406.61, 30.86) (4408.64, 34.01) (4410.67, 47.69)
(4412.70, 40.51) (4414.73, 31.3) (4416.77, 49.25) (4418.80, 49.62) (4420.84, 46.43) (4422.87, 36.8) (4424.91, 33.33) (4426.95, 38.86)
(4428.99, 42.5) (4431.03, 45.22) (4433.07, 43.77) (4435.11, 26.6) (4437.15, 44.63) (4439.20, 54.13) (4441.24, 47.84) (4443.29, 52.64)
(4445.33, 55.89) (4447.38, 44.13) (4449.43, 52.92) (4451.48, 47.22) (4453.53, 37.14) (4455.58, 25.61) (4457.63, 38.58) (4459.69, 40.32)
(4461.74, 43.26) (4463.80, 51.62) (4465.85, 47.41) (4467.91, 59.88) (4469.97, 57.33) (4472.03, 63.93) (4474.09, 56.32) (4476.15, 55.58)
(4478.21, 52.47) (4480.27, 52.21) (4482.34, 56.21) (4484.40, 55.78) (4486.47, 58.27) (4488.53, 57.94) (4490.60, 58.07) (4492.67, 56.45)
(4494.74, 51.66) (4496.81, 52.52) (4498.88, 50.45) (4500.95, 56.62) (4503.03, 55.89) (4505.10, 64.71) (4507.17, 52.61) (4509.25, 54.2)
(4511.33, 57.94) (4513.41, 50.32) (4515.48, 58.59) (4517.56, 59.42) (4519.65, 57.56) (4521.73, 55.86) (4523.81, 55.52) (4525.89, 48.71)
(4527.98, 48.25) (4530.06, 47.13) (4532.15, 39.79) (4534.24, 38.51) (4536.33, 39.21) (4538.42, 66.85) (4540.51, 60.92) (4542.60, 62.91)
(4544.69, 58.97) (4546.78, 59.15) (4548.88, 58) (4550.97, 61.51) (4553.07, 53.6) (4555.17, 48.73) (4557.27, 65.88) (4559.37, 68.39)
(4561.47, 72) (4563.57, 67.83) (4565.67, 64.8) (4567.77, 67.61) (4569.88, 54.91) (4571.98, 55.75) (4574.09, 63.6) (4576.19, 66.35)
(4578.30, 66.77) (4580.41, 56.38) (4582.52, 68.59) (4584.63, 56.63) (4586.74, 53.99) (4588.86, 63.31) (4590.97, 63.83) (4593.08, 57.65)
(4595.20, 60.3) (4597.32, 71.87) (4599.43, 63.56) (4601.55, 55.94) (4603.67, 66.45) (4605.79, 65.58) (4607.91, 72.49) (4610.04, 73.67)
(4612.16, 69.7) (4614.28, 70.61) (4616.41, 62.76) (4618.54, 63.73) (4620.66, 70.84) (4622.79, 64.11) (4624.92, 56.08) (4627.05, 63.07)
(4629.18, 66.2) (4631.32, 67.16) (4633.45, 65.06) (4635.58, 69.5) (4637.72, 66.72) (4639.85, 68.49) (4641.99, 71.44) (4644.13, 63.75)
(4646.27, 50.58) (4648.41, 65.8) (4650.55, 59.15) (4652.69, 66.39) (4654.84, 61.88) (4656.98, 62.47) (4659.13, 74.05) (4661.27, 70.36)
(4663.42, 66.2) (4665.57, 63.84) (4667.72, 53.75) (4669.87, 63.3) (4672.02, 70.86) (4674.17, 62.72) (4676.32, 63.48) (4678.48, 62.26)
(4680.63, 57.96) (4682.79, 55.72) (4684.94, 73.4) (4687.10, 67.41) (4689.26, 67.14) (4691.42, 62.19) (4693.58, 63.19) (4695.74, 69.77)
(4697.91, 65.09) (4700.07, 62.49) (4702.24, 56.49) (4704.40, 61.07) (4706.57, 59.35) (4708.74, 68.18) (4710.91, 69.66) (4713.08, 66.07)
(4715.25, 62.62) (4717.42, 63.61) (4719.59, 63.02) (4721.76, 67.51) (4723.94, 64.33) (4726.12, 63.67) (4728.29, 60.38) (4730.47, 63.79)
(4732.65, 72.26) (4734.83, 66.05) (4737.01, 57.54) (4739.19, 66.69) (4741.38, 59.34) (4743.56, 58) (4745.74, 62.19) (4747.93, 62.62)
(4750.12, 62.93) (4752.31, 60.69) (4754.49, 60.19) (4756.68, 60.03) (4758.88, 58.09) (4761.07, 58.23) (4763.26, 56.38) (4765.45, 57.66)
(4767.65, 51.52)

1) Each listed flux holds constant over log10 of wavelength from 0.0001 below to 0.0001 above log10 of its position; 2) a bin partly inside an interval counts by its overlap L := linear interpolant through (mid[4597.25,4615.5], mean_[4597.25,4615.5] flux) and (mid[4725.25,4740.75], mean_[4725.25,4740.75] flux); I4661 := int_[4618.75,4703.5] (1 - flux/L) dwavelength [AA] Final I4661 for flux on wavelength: 2.2 AA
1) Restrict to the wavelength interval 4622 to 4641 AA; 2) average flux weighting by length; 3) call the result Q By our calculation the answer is 65.2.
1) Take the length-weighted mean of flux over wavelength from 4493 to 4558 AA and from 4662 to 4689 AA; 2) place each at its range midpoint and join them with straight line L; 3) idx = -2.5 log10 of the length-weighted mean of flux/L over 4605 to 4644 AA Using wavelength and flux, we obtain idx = -0.11 mag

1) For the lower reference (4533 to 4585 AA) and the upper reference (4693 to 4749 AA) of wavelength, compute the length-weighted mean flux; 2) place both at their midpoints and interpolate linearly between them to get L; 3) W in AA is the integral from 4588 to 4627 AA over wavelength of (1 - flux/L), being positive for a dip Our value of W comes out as -2.5 AA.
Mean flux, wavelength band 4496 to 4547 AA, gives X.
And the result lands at 54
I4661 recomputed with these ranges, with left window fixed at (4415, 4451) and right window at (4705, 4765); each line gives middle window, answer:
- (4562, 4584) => -4.28 AA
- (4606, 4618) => -3.02 AA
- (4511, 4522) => -1.53 AA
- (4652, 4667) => -2.06 AA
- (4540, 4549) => -1.54 AA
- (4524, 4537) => 1.54 AA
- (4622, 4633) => -1.39 AA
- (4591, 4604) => -1.91 AA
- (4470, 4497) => -4.75 AA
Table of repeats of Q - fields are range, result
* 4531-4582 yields 59.2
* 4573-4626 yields 64.2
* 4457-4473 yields 50.5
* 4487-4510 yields 55.6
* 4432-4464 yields 43.9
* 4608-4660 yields 65.6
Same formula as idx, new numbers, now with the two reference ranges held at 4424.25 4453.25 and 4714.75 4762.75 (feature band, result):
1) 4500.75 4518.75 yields -0.157 mag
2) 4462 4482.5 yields -0.169 mag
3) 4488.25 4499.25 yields -0.135 mag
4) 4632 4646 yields -0.176 mag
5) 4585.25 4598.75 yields -0.148 mag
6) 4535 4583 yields -0.175 mag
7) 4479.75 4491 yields -0.185 mag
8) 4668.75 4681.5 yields -0.086 mag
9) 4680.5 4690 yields -0.098 mag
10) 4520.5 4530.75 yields -0.031 mag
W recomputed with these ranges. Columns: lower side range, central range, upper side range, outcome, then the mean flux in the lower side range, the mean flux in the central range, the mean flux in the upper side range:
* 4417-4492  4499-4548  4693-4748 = -2.0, 48.1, 54.3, 63.7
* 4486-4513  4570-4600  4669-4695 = -1.0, 55.8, 61.8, 64.2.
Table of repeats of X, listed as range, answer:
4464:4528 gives 55.5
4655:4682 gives 64.1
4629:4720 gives 64.4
